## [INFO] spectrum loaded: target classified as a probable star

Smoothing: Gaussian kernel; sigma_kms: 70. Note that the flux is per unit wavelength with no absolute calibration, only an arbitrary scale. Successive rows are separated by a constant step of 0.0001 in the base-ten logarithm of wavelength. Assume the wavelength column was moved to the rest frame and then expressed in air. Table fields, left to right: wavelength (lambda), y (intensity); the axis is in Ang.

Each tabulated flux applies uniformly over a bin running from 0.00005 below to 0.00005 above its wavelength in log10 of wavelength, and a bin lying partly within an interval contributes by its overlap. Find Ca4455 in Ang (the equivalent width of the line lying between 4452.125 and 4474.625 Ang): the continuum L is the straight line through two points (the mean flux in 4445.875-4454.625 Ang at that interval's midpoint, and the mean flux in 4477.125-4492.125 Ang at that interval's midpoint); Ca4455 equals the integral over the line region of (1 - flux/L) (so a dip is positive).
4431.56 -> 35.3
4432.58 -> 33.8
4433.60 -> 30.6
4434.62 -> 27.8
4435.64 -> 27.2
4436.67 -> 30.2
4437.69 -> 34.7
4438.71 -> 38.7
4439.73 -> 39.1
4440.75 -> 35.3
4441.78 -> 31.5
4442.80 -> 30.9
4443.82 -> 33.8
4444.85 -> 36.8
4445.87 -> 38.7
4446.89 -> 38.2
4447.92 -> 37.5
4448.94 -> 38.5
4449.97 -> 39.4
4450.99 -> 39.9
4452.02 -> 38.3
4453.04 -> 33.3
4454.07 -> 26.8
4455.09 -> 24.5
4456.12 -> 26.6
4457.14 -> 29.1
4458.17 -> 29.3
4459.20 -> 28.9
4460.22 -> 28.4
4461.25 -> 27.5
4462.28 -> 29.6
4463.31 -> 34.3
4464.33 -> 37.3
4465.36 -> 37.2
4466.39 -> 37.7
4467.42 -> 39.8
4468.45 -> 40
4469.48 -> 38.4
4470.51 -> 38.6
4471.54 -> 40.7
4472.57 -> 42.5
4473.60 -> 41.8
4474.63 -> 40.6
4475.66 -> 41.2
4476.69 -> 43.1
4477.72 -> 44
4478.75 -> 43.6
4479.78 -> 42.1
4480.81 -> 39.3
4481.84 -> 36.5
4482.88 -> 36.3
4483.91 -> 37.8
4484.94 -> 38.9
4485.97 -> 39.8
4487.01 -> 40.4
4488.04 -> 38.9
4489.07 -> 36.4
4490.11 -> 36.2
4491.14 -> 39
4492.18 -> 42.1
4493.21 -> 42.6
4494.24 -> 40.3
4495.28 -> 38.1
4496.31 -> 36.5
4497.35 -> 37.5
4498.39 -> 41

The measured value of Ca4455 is 2.1 Ang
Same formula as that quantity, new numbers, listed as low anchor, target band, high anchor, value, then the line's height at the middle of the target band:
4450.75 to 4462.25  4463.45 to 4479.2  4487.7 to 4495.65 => -3.0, 33.9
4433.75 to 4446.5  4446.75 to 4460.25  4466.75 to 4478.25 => 1.4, 36.7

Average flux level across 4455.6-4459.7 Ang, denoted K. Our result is 28.4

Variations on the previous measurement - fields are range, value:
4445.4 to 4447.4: 38.5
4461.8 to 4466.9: 35.3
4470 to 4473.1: 40.6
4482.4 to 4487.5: 38.7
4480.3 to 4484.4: 37.4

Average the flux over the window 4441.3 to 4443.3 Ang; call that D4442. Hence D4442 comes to 31.2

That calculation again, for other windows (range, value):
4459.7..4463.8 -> 29.9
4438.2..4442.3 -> 36.1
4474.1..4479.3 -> 42.5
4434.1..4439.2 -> 31.7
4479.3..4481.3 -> 40.7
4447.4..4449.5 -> 37.9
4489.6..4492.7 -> 39.1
